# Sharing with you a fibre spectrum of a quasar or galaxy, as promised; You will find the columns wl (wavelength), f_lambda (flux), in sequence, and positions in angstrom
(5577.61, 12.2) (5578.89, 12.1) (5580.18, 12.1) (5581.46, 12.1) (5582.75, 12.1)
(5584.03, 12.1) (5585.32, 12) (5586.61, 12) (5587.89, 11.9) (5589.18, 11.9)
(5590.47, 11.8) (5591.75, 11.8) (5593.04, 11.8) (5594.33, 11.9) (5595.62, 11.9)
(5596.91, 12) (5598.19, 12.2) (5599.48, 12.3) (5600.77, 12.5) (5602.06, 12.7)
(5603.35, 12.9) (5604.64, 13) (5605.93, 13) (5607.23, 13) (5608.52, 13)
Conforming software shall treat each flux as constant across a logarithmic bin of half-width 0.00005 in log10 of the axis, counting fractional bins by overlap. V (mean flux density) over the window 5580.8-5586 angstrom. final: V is 12.1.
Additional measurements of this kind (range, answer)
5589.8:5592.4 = 11.8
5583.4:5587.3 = 12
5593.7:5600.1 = 12.1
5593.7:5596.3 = 11.9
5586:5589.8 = 11.9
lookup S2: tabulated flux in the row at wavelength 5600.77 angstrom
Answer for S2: 12.5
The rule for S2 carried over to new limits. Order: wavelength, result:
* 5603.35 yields 12.9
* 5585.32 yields 12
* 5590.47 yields 11.8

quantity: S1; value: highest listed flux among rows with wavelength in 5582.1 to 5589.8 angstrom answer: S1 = 12.1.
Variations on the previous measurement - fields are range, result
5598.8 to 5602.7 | 12.7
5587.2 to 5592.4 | 11.9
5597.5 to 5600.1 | 12.3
